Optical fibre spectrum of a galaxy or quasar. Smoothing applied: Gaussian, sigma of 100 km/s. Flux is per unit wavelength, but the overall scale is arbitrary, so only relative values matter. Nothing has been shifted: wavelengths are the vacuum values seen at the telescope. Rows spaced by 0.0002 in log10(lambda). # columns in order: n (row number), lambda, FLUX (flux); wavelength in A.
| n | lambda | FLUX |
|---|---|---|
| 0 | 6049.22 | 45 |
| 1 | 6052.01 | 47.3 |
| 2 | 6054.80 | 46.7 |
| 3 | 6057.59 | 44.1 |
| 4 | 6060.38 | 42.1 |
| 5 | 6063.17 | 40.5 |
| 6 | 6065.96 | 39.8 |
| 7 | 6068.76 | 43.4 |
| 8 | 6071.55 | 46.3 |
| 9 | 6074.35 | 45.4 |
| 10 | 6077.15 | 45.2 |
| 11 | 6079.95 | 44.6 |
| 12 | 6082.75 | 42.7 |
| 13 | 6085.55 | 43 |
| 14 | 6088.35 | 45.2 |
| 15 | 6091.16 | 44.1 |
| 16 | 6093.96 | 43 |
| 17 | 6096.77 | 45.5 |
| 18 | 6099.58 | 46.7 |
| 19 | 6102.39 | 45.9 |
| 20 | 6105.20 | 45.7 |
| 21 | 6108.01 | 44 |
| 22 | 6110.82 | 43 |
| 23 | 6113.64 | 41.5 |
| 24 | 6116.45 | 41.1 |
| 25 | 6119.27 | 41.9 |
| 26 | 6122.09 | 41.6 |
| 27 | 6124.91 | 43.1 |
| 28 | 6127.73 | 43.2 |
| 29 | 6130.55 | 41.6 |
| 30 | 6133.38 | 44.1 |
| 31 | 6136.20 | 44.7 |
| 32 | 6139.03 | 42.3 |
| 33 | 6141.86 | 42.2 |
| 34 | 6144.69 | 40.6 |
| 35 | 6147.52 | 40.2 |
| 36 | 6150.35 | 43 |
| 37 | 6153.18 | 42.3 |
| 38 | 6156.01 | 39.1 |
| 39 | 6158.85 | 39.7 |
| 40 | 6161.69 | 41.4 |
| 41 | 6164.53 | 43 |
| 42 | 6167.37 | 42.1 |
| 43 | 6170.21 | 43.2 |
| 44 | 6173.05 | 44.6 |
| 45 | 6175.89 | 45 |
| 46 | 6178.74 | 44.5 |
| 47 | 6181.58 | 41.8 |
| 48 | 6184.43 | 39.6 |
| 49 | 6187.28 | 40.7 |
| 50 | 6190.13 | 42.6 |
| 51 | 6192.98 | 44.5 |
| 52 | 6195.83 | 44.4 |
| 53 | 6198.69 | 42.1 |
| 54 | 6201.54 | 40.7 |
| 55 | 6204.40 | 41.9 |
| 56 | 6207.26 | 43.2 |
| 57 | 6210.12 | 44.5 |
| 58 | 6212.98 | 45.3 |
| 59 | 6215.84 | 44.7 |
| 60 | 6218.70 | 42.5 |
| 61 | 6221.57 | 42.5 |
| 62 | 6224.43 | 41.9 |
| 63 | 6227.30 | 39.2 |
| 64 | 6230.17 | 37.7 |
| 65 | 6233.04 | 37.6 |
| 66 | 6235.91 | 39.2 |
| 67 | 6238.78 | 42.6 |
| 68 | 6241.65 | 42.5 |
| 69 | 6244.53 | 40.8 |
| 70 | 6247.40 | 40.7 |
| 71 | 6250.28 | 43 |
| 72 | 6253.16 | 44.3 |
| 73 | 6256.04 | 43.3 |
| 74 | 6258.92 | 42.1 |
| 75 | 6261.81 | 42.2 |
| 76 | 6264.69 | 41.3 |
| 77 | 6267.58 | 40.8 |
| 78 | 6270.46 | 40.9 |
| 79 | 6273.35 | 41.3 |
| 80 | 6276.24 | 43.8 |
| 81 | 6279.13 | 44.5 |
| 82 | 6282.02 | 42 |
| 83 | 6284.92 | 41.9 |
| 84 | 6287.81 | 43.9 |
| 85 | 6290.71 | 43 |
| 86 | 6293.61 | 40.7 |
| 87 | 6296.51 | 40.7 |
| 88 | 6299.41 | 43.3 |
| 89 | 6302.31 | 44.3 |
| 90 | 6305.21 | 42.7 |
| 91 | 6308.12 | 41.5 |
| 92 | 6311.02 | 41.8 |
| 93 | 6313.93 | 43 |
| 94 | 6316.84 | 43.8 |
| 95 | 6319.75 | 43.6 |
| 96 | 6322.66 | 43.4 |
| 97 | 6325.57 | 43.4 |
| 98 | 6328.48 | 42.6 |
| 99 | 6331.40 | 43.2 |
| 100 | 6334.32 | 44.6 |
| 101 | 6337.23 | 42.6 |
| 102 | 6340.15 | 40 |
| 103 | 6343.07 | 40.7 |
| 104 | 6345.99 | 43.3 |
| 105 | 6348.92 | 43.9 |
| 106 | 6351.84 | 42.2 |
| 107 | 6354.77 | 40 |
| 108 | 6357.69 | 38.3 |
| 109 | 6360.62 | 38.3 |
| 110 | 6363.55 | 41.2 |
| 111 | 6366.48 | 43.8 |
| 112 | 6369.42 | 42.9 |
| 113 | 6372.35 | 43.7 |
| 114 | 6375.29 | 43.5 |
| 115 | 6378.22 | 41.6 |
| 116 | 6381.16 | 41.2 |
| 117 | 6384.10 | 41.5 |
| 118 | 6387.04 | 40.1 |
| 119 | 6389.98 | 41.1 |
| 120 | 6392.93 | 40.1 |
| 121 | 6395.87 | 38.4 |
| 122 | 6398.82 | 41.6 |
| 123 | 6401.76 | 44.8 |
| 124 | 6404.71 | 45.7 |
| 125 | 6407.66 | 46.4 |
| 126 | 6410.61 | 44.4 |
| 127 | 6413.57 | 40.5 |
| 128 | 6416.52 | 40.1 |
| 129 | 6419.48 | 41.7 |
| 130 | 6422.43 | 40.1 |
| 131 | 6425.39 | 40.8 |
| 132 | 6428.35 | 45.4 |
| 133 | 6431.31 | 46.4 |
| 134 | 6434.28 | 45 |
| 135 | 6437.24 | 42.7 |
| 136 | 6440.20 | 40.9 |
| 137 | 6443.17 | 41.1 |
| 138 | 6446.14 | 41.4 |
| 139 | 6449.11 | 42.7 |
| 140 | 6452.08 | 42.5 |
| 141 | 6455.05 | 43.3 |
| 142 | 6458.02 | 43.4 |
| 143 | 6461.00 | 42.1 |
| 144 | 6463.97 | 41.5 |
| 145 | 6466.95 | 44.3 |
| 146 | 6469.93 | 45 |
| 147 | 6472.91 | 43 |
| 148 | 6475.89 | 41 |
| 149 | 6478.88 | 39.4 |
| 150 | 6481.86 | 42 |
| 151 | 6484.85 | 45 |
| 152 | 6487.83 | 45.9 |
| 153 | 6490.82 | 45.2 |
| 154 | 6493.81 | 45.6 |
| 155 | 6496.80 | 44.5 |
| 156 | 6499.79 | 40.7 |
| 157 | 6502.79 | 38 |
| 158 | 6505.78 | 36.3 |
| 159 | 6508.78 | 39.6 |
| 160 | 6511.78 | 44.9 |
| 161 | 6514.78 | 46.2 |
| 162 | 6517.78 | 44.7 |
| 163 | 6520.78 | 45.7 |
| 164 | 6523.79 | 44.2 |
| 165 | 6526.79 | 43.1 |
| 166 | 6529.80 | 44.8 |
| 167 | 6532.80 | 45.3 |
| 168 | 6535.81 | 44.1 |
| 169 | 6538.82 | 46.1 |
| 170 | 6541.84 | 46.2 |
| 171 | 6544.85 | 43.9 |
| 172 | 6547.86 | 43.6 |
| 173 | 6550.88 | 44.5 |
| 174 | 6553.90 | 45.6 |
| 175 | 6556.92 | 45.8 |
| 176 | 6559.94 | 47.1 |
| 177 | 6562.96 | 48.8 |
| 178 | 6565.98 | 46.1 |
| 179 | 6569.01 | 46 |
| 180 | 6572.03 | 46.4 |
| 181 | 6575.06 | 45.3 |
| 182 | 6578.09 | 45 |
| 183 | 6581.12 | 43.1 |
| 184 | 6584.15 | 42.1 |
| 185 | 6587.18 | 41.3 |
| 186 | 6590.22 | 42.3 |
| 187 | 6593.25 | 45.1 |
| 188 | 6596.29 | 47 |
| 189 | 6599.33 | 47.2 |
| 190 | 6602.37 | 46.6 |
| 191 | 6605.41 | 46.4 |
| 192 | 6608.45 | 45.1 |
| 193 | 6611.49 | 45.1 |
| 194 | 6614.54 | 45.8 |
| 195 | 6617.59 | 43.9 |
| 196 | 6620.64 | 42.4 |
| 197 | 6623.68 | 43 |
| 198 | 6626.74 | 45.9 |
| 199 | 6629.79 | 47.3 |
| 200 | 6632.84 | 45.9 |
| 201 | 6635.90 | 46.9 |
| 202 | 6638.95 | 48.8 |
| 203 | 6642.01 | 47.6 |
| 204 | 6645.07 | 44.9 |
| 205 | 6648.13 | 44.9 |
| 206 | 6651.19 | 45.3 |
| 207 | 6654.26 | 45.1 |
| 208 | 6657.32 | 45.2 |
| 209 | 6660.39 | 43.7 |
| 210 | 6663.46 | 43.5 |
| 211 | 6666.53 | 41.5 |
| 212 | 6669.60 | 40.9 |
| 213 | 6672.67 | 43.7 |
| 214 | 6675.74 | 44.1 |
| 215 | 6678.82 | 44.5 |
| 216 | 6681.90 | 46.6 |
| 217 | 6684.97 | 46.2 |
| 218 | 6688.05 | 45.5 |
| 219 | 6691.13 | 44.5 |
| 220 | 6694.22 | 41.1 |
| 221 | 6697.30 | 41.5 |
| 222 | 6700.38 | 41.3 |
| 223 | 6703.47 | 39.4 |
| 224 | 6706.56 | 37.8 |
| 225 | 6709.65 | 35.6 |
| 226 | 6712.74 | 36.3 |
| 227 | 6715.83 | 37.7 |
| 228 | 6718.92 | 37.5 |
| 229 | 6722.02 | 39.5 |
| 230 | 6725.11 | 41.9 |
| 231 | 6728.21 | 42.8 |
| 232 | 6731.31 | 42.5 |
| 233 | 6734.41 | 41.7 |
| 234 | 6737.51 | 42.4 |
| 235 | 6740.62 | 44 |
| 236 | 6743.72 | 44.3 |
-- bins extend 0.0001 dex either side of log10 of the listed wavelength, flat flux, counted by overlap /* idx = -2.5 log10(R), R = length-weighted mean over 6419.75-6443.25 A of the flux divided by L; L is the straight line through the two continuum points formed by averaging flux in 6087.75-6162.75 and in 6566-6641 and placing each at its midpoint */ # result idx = 0.04 mag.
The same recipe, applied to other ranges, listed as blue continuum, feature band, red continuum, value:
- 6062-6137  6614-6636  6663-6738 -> -0.08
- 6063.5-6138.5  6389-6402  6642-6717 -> 0.06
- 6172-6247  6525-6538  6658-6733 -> -0.07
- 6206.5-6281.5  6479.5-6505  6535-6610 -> 0.03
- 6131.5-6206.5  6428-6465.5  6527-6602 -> 0.03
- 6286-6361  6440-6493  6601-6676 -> 0.02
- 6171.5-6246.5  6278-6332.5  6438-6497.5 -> -0.01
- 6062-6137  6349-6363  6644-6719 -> 0.07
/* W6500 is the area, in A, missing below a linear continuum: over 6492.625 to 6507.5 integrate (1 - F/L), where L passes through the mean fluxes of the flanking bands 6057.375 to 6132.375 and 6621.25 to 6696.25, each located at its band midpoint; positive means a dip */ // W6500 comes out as 1.2 A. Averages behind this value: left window 43.5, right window 44.8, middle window 40.9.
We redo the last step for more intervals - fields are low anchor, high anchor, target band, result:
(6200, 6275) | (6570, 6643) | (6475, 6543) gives 1.38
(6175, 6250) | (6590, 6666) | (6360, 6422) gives 2.03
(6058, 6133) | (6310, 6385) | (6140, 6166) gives 1.14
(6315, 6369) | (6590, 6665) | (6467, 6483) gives 0.52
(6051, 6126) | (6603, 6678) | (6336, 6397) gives 4.11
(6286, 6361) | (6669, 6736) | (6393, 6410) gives -0.41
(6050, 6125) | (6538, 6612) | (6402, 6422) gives 0.76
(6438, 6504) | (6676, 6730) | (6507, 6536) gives -1.25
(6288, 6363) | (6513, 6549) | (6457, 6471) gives 0.25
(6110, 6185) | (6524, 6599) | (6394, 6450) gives 1.82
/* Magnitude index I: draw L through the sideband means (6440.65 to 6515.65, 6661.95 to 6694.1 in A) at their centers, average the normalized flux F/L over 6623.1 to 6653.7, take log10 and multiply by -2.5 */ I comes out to -0.06 mag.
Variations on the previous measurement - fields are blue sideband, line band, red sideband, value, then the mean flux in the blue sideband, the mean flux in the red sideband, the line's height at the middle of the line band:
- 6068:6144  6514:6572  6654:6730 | -0.076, 43.7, 41.8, 42.3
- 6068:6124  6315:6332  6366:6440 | -0.011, 44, 42.5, 42.9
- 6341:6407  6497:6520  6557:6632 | 0.053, 41.8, 45.2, 43.9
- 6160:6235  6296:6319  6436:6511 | -0.011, 42.3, 42.3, 42.3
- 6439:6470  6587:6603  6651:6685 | -0.039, 42.5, 44.1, 43.5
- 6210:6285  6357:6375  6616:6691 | 0.030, 41.9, 44.9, 42.8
